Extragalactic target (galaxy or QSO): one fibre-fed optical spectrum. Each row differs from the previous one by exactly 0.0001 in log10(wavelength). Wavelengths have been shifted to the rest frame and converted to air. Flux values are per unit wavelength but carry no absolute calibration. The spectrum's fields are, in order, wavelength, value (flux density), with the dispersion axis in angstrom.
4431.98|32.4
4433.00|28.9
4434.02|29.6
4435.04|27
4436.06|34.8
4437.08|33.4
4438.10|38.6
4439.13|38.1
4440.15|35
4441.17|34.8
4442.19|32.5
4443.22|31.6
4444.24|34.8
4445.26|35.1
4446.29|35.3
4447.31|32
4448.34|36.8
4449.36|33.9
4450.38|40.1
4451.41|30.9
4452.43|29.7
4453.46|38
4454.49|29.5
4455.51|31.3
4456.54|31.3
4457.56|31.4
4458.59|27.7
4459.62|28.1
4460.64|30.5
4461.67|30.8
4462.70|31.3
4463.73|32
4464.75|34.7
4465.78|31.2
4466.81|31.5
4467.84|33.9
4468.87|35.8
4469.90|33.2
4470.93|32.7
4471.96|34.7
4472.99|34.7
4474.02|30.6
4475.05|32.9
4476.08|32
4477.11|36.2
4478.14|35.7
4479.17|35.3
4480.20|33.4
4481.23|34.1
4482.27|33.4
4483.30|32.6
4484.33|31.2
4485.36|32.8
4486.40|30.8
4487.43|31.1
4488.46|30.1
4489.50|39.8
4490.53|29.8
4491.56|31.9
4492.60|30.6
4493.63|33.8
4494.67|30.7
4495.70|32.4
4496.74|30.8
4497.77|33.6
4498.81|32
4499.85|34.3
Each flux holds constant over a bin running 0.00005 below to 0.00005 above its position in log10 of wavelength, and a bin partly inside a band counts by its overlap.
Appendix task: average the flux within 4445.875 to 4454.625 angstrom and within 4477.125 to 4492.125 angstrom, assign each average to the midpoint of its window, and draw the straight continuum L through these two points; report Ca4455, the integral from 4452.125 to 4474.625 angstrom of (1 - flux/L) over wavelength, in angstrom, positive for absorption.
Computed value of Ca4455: 1.1 angstrom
